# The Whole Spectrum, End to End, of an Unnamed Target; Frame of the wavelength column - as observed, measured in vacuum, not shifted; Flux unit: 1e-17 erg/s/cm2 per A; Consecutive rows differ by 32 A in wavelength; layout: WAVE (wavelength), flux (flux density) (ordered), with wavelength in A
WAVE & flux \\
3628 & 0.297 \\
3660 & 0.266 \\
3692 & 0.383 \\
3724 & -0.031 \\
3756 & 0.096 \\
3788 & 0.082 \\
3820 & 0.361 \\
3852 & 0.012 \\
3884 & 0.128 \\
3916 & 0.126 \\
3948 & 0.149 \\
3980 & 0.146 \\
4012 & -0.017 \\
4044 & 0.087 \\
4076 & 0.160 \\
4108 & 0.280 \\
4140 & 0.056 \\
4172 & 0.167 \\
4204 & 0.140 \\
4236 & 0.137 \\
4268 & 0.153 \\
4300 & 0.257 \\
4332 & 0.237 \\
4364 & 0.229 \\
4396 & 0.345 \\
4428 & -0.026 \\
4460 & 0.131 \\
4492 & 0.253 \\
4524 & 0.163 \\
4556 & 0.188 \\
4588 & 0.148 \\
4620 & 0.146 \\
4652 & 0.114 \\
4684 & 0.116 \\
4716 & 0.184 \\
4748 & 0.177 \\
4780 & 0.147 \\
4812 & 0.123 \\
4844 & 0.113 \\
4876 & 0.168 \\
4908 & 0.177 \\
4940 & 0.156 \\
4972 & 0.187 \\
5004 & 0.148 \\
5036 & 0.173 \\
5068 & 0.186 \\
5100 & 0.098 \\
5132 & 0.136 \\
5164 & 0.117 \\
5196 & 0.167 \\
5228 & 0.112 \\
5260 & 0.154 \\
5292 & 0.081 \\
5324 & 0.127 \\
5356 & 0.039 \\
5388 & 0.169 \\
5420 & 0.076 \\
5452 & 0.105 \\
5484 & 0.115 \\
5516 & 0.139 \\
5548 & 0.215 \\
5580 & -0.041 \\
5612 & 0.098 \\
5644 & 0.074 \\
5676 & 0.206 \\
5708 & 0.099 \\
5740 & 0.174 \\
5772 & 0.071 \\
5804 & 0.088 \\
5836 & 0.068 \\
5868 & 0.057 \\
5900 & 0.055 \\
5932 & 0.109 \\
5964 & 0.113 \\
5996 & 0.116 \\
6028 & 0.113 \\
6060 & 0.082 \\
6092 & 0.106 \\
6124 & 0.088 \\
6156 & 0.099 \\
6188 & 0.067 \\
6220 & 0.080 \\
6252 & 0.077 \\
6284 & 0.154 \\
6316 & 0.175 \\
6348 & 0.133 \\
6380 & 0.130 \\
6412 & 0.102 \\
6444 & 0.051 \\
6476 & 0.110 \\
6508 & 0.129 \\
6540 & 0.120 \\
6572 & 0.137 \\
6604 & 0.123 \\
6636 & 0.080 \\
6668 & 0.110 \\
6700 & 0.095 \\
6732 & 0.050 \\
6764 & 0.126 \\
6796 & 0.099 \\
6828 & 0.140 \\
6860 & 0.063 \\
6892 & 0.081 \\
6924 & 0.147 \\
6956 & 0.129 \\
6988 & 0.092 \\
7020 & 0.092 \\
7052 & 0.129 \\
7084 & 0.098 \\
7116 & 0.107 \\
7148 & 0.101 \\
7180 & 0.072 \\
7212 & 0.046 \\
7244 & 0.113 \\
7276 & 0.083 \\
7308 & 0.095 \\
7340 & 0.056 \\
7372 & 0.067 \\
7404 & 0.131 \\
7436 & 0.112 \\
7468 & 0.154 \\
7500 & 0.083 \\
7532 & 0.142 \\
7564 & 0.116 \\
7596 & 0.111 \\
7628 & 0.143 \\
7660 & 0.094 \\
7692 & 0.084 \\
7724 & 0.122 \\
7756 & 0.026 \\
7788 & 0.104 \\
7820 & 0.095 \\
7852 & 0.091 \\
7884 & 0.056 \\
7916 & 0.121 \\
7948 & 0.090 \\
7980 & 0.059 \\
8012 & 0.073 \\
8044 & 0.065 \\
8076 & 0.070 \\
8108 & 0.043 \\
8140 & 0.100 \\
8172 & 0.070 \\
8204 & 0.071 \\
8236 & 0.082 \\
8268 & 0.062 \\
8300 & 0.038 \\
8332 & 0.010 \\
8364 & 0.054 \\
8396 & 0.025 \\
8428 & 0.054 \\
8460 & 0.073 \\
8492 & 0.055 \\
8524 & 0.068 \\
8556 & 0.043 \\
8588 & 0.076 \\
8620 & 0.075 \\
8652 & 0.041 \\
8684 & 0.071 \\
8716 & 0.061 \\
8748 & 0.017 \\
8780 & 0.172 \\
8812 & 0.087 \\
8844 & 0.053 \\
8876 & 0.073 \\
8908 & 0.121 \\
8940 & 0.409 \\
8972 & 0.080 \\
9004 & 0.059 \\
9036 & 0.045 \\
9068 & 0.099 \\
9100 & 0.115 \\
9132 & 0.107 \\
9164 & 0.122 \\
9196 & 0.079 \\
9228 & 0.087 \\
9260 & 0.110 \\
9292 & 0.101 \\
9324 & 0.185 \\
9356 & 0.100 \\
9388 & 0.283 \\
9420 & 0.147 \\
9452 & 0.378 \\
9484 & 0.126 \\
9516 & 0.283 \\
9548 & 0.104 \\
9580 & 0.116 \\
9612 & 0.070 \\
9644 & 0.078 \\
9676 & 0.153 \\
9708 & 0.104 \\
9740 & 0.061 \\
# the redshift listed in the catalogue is 1.398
